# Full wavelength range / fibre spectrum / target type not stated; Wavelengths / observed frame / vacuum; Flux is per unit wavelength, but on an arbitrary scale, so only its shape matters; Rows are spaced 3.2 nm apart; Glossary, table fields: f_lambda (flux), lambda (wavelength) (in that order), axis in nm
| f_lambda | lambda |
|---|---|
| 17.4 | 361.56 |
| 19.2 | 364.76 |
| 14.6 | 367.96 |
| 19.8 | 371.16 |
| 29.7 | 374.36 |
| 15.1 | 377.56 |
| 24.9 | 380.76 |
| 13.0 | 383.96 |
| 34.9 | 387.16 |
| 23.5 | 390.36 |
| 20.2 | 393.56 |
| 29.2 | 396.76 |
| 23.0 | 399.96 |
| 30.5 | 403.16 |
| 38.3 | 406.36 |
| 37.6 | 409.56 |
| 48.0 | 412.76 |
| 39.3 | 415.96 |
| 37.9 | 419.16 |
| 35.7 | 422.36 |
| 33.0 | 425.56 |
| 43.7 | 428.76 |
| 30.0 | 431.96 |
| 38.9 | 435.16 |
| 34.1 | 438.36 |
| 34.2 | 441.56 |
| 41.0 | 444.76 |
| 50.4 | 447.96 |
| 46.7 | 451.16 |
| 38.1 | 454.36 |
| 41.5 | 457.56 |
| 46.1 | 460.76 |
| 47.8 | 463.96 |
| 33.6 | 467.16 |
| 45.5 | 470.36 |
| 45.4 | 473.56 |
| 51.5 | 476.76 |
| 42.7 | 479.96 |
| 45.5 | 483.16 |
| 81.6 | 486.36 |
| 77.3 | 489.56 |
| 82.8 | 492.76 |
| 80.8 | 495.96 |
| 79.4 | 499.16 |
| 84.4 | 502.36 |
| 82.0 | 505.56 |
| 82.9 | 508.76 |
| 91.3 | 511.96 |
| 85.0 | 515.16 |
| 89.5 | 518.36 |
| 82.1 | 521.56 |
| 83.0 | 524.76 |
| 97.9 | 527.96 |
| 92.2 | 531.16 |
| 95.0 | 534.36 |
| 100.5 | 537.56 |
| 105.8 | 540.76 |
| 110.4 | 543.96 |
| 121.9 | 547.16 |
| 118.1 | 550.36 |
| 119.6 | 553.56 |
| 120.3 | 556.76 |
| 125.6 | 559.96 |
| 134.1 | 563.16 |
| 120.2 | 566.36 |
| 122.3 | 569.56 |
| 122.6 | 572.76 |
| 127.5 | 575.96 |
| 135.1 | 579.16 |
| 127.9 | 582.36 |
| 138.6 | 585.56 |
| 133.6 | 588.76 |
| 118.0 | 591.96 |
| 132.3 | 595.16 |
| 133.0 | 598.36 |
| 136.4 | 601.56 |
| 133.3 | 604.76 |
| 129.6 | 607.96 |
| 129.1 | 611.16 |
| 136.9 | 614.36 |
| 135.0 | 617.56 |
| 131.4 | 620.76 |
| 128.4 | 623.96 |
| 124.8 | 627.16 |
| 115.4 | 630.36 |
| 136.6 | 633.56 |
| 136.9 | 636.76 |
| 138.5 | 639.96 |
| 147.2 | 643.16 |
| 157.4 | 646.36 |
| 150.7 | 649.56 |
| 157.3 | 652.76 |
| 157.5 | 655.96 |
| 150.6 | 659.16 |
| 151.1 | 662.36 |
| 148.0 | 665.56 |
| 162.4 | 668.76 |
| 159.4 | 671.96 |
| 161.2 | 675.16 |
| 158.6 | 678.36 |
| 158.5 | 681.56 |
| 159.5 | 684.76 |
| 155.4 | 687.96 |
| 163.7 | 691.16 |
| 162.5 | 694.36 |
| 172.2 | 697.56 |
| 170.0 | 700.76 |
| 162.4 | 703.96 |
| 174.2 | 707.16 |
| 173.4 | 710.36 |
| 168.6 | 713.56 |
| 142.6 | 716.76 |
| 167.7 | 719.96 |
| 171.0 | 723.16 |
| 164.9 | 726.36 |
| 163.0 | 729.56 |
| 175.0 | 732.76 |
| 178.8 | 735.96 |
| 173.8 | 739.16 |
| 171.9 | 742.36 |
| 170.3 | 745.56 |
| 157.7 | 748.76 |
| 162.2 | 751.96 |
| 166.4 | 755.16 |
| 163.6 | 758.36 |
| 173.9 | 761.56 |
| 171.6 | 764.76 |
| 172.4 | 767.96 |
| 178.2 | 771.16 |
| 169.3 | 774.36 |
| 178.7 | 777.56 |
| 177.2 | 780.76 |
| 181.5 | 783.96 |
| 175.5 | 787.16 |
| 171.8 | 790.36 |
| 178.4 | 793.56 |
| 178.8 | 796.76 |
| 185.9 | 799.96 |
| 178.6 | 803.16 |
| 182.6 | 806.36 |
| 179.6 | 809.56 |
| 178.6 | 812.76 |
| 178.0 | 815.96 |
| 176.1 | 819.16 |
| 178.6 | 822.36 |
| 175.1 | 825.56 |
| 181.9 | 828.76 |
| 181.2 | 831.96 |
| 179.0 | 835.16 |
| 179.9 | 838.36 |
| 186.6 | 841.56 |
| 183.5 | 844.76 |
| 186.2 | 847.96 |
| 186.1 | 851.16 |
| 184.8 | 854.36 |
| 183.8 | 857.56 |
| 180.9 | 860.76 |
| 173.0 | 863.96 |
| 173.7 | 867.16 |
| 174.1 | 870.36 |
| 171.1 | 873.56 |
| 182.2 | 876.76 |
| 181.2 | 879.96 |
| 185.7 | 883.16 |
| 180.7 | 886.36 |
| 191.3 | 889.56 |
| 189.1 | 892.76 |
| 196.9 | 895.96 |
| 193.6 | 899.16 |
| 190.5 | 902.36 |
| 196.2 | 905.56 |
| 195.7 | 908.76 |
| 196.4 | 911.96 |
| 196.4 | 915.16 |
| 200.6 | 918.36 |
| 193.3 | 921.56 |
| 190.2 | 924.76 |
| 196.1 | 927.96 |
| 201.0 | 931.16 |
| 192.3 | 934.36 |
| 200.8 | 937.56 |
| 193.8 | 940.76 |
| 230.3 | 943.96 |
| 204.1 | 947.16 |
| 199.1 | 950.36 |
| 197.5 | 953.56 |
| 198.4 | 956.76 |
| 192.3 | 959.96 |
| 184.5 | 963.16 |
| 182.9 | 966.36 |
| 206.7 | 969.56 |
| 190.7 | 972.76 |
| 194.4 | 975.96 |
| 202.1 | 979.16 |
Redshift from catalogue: 0.22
